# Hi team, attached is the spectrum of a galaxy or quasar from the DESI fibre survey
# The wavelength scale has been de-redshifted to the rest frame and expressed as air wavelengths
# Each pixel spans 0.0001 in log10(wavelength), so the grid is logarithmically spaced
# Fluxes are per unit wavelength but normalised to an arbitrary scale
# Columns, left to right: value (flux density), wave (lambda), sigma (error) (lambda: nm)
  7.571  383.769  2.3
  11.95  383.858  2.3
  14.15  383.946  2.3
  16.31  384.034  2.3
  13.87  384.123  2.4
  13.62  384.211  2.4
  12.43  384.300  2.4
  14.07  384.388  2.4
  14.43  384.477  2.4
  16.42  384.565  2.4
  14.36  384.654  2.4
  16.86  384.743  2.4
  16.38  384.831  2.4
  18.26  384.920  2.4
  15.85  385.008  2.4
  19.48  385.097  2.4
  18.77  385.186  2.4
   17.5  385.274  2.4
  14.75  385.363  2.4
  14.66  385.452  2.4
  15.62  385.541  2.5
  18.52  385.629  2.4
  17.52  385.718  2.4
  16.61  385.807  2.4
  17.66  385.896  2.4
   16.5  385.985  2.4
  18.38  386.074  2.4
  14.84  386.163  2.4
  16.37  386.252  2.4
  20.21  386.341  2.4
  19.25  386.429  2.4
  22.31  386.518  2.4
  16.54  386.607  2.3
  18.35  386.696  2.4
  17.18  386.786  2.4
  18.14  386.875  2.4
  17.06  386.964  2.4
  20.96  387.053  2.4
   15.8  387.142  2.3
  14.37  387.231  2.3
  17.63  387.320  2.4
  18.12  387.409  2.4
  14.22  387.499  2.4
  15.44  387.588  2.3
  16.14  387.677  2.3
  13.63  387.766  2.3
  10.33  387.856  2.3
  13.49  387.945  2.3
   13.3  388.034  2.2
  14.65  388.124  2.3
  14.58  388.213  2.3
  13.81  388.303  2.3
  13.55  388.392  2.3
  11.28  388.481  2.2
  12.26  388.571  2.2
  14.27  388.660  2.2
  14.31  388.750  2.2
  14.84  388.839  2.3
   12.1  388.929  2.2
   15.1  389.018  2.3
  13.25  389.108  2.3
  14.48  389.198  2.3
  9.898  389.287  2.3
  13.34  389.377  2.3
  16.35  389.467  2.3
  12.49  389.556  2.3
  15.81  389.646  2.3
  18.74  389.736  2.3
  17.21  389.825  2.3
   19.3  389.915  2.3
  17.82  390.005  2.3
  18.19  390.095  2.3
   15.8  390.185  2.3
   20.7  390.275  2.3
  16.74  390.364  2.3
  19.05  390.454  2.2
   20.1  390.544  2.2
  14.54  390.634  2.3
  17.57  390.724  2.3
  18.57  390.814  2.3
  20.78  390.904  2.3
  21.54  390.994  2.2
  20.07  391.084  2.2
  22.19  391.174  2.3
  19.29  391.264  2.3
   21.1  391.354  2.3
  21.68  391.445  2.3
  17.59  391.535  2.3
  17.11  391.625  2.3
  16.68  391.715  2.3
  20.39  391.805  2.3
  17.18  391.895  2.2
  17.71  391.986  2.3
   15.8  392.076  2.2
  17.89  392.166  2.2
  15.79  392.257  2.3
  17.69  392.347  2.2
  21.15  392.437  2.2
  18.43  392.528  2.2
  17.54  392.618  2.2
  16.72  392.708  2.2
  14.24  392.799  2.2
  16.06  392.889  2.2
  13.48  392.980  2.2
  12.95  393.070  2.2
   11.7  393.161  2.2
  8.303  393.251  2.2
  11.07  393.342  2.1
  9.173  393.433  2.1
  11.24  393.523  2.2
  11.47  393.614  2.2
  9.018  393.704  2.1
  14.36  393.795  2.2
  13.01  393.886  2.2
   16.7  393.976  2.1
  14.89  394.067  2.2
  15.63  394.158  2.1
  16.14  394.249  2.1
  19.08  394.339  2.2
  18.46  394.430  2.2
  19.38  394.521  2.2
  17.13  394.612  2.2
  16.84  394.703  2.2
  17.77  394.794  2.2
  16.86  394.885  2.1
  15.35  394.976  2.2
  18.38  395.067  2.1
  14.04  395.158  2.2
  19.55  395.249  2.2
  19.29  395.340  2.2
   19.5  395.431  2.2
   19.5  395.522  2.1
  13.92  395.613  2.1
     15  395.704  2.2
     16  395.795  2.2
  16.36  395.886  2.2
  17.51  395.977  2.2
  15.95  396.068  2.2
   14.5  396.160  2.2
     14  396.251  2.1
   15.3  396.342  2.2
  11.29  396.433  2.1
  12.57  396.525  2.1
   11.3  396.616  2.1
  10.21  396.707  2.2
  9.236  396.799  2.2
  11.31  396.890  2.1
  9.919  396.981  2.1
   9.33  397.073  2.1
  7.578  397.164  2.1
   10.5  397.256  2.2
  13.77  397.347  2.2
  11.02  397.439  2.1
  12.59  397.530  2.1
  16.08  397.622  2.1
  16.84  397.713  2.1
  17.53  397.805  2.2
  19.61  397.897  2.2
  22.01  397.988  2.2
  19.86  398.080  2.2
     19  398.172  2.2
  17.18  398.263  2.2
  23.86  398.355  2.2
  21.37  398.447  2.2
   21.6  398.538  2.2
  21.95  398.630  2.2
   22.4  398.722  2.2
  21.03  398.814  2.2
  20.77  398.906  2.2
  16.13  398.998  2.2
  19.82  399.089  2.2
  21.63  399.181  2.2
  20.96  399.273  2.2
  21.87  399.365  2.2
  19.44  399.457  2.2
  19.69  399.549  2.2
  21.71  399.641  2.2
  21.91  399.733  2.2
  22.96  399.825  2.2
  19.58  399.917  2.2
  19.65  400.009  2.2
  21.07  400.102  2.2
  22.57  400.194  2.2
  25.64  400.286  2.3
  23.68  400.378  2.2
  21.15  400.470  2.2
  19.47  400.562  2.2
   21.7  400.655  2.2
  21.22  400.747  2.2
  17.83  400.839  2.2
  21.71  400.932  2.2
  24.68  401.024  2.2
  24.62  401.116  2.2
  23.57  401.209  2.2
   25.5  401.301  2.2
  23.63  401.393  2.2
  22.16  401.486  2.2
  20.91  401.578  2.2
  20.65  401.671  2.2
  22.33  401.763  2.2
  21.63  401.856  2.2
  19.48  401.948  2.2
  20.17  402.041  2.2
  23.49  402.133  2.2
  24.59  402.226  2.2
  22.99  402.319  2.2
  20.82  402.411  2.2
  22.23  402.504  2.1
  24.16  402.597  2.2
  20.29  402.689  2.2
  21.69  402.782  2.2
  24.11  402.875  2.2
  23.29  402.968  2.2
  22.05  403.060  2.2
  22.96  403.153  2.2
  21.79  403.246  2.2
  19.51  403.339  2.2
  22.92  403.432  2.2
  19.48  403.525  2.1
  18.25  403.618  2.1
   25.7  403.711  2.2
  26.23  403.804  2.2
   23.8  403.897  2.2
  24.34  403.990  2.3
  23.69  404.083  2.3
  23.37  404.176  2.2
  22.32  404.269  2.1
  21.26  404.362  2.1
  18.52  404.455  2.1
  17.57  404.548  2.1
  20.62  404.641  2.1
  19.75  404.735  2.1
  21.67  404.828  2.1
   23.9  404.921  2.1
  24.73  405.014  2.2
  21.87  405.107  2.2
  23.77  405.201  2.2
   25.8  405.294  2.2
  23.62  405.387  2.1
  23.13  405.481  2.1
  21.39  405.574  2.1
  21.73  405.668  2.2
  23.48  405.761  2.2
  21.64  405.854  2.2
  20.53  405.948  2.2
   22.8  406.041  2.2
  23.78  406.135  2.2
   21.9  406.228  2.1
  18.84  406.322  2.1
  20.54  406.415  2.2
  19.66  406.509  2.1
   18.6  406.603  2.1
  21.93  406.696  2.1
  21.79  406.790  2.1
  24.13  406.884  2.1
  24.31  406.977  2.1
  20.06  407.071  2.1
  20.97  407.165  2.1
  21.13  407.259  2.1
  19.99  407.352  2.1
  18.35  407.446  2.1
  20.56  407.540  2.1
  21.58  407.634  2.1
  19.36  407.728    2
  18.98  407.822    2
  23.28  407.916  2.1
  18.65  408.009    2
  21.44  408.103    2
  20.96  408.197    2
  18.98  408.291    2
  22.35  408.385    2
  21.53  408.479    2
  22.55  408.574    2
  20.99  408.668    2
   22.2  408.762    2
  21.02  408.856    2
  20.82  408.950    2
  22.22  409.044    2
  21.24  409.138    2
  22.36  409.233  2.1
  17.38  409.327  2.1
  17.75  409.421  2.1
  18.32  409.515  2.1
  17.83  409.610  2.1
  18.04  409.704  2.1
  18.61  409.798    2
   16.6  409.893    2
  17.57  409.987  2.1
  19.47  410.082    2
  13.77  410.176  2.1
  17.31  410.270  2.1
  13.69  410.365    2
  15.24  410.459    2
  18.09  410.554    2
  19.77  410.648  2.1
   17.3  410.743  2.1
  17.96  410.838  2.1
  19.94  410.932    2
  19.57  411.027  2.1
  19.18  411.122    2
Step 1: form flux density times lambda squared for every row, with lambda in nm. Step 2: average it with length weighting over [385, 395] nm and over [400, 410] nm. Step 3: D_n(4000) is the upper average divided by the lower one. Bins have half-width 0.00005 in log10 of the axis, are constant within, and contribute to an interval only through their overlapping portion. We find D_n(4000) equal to 1.43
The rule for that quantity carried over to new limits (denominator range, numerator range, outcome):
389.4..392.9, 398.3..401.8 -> 1.25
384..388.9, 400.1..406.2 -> 1.53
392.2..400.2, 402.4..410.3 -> 1.35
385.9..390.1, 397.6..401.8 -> 1.43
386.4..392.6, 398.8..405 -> 1.39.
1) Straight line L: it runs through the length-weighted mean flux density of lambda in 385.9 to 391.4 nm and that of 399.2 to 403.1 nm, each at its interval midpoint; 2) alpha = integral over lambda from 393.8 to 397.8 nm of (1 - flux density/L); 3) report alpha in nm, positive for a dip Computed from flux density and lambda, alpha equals 0.95 nm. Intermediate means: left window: 16.5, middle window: 14.9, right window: 22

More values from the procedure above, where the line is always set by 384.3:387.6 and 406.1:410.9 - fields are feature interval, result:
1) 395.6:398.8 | 0.513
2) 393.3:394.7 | 0.269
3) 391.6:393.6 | 0.281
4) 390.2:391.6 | -0.138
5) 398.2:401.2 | -0.414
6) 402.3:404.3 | -0.352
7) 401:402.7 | -0.319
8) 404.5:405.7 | -0.178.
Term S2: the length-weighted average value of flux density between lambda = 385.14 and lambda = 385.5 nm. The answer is 16.4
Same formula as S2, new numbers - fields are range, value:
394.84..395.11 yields 16.8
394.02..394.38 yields 16.4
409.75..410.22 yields 17.2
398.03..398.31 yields 18.7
